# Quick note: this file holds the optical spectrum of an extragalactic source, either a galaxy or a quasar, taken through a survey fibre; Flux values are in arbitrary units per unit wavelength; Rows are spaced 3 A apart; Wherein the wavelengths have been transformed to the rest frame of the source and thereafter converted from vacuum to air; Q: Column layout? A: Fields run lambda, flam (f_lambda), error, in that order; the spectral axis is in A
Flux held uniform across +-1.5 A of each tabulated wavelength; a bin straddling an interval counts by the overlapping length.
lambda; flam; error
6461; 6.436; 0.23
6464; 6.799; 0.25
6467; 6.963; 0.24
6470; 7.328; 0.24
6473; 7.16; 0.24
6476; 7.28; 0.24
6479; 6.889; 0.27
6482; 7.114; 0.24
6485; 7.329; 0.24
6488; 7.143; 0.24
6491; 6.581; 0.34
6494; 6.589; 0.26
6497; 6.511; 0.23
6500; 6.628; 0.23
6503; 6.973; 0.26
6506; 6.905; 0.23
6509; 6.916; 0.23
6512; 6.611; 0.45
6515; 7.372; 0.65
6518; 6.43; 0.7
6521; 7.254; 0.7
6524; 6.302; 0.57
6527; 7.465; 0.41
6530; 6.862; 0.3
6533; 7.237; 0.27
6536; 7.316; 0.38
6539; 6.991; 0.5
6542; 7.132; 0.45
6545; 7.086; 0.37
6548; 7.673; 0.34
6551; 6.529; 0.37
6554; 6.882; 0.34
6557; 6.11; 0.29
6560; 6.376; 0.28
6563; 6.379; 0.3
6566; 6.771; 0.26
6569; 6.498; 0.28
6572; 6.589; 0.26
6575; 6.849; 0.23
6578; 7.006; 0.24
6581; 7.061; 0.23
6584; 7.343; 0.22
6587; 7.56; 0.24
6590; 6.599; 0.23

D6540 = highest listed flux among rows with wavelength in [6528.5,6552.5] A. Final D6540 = 7.673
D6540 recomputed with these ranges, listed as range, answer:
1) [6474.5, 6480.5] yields 7.28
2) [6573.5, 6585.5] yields 7.343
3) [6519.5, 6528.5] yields 7.465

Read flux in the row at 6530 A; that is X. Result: 6.862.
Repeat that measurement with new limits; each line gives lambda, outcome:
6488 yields 7.143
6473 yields 7.16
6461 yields 6.436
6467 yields 6.963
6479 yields 6.889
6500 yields 6.628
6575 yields 6.849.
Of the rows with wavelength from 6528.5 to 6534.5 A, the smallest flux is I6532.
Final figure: 6.862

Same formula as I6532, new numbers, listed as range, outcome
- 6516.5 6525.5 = 6.302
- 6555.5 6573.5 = 6.11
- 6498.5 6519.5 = 6.43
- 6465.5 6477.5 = 6.963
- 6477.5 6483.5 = 6.889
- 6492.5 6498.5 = 6.511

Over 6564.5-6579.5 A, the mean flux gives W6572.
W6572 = 6.74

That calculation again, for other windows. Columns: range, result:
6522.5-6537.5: 7.04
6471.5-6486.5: 7.15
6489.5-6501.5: 6.58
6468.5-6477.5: 7.26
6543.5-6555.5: 7.04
